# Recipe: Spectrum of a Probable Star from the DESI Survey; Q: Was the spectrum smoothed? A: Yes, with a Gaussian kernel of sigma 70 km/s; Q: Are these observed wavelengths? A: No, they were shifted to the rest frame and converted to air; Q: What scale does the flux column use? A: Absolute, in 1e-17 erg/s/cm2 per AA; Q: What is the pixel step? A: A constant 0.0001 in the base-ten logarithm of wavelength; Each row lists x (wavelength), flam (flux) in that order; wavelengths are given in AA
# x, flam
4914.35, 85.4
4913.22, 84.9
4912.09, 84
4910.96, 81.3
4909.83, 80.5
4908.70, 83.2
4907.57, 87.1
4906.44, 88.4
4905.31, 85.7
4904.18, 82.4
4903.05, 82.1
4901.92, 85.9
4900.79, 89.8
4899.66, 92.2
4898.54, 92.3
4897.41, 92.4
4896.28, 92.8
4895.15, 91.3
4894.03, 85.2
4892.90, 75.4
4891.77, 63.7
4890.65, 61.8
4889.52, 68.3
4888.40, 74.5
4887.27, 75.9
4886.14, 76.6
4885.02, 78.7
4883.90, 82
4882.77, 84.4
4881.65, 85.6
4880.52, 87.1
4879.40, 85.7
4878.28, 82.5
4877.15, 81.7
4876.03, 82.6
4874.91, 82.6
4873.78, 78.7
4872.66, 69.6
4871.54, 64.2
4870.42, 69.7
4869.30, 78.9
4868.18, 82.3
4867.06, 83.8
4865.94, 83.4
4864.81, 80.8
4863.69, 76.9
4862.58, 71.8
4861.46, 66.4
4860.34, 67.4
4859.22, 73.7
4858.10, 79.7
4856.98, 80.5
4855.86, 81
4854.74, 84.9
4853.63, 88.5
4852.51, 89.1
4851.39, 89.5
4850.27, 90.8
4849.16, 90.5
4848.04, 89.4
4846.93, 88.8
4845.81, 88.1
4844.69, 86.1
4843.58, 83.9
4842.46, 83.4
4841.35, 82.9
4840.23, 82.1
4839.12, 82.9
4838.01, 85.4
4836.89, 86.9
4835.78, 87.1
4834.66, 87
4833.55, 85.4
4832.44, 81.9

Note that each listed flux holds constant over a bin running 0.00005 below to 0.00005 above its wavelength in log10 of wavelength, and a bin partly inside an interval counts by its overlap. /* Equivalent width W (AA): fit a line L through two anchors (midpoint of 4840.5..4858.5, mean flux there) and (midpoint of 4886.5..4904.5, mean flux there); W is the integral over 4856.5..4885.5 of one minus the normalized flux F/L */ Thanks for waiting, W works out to 1.9 AA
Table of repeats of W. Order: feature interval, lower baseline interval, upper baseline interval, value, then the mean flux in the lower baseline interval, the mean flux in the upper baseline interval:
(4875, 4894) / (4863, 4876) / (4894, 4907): 1.0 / 77.5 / 88.5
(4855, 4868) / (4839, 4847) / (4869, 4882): 0.7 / 84.6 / 79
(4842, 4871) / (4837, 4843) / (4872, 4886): 0.3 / 83.6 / 81.5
